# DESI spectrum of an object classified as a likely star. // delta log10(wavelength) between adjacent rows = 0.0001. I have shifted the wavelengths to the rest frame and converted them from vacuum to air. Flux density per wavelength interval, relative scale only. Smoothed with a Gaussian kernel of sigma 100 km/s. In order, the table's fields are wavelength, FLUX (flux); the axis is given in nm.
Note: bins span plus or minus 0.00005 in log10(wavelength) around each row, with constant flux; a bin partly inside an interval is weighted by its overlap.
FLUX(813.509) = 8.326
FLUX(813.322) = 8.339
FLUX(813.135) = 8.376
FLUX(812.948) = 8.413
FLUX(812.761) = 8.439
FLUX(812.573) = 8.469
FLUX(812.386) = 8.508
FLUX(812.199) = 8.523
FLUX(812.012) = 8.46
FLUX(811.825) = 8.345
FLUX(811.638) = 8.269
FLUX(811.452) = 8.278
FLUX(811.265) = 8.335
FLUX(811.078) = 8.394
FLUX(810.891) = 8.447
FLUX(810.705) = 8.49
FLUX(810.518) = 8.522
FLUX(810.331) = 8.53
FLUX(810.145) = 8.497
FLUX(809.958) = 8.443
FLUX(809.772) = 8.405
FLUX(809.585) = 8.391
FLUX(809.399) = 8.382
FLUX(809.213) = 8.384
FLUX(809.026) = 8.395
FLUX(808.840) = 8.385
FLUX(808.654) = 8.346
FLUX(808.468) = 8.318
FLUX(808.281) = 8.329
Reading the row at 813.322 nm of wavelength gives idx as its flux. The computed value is 8.339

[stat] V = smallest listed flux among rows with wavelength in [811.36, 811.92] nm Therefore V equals 8.269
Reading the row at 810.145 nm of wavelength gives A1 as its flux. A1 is 8.497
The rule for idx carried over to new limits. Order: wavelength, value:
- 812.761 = 8.439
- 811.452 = 8.278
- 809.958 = 8.443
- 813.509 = 8.326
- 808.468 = 8.318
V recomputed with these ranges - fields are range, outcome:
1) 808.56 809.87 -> 8.346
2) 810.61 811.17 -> 8.394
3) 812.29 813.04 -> 8.413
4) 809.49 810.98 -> 8.391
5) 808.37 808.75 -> 8.318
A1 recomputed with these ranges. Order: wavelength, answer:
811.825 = 8.345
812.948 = 8.413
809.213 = 8.384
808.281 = 8.329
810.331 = 8.53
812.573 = 8.469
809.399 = 8.382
